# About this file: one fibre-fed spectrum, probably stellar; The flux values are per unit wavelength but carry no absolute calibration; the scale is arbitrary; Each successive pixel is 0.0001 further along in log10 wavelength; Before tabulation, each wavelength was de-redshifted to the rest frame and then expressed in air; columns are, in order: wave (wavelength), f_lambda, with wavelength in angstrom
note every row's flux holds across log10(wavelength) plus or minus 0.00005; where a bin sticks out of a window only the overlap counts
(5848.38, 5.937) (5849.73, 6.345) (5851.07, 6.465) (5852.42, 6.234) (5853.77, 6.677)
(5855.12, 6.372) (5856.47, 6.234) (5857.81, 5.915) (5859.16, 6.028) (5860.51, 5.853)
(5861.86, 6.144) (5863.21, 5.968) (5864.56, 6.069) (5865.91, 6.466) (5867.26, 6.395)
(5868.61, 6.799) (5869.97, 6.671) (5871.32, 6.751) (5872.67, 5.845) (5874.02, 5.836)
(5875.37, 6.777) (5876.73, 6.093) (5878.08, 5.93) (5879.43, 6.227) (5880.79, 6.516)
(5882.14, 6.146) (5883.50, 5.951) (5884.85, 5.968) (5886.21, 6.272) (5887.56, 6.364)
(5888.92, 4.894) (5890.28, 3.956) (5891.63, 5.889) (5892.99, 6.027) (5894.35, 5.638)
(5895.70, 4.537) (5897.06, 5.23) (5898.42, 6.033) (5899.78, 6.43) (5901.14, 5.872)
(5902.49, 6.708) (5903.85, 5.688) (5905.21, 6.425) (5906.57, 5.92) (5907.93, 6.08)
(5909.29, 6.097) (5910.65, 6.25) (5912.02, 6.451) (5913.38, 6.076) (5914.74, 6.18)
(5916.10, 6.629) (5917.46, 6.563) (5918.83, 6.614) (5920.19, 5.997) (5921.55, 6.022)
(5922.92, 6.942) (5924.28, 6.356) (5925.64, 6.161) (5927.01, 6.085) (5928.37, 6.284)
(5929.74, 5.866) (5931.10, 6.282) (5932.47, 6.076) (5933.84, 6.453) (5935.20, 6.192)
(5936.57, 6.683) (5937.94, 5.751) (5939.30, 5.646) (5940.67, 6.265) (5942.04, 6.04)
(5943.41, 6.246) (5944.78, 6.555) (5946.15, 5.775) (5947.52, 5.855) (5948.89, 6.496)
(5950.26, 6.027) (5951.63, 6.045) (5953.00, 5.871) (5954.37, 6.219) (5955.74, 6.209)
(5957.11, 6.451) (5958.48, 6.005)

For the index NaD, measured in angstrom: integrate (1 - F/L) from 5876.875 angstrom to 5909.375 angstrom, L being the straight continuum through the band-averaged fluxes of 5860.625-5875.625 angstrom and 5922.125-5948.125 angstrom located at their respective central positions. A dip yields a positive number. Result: 2.1 angstrom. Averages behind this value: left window 6.31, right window 6.18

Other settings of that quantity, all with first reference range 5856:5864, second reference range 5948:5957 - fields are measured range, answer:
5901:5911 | -0.1 angstrom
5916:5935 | -0.5 angstrom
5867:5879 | -0.6 angstrom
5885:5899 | 1.3 angstrom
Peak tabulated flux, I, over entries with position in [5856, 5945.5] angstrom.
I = 6.942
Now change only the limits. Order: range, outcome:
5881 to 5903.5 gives 6.708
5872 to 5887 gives 6.777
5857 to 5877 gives 6.799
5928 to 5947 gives 6.683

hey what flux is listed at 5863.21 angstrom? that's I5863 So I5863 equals 5.968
